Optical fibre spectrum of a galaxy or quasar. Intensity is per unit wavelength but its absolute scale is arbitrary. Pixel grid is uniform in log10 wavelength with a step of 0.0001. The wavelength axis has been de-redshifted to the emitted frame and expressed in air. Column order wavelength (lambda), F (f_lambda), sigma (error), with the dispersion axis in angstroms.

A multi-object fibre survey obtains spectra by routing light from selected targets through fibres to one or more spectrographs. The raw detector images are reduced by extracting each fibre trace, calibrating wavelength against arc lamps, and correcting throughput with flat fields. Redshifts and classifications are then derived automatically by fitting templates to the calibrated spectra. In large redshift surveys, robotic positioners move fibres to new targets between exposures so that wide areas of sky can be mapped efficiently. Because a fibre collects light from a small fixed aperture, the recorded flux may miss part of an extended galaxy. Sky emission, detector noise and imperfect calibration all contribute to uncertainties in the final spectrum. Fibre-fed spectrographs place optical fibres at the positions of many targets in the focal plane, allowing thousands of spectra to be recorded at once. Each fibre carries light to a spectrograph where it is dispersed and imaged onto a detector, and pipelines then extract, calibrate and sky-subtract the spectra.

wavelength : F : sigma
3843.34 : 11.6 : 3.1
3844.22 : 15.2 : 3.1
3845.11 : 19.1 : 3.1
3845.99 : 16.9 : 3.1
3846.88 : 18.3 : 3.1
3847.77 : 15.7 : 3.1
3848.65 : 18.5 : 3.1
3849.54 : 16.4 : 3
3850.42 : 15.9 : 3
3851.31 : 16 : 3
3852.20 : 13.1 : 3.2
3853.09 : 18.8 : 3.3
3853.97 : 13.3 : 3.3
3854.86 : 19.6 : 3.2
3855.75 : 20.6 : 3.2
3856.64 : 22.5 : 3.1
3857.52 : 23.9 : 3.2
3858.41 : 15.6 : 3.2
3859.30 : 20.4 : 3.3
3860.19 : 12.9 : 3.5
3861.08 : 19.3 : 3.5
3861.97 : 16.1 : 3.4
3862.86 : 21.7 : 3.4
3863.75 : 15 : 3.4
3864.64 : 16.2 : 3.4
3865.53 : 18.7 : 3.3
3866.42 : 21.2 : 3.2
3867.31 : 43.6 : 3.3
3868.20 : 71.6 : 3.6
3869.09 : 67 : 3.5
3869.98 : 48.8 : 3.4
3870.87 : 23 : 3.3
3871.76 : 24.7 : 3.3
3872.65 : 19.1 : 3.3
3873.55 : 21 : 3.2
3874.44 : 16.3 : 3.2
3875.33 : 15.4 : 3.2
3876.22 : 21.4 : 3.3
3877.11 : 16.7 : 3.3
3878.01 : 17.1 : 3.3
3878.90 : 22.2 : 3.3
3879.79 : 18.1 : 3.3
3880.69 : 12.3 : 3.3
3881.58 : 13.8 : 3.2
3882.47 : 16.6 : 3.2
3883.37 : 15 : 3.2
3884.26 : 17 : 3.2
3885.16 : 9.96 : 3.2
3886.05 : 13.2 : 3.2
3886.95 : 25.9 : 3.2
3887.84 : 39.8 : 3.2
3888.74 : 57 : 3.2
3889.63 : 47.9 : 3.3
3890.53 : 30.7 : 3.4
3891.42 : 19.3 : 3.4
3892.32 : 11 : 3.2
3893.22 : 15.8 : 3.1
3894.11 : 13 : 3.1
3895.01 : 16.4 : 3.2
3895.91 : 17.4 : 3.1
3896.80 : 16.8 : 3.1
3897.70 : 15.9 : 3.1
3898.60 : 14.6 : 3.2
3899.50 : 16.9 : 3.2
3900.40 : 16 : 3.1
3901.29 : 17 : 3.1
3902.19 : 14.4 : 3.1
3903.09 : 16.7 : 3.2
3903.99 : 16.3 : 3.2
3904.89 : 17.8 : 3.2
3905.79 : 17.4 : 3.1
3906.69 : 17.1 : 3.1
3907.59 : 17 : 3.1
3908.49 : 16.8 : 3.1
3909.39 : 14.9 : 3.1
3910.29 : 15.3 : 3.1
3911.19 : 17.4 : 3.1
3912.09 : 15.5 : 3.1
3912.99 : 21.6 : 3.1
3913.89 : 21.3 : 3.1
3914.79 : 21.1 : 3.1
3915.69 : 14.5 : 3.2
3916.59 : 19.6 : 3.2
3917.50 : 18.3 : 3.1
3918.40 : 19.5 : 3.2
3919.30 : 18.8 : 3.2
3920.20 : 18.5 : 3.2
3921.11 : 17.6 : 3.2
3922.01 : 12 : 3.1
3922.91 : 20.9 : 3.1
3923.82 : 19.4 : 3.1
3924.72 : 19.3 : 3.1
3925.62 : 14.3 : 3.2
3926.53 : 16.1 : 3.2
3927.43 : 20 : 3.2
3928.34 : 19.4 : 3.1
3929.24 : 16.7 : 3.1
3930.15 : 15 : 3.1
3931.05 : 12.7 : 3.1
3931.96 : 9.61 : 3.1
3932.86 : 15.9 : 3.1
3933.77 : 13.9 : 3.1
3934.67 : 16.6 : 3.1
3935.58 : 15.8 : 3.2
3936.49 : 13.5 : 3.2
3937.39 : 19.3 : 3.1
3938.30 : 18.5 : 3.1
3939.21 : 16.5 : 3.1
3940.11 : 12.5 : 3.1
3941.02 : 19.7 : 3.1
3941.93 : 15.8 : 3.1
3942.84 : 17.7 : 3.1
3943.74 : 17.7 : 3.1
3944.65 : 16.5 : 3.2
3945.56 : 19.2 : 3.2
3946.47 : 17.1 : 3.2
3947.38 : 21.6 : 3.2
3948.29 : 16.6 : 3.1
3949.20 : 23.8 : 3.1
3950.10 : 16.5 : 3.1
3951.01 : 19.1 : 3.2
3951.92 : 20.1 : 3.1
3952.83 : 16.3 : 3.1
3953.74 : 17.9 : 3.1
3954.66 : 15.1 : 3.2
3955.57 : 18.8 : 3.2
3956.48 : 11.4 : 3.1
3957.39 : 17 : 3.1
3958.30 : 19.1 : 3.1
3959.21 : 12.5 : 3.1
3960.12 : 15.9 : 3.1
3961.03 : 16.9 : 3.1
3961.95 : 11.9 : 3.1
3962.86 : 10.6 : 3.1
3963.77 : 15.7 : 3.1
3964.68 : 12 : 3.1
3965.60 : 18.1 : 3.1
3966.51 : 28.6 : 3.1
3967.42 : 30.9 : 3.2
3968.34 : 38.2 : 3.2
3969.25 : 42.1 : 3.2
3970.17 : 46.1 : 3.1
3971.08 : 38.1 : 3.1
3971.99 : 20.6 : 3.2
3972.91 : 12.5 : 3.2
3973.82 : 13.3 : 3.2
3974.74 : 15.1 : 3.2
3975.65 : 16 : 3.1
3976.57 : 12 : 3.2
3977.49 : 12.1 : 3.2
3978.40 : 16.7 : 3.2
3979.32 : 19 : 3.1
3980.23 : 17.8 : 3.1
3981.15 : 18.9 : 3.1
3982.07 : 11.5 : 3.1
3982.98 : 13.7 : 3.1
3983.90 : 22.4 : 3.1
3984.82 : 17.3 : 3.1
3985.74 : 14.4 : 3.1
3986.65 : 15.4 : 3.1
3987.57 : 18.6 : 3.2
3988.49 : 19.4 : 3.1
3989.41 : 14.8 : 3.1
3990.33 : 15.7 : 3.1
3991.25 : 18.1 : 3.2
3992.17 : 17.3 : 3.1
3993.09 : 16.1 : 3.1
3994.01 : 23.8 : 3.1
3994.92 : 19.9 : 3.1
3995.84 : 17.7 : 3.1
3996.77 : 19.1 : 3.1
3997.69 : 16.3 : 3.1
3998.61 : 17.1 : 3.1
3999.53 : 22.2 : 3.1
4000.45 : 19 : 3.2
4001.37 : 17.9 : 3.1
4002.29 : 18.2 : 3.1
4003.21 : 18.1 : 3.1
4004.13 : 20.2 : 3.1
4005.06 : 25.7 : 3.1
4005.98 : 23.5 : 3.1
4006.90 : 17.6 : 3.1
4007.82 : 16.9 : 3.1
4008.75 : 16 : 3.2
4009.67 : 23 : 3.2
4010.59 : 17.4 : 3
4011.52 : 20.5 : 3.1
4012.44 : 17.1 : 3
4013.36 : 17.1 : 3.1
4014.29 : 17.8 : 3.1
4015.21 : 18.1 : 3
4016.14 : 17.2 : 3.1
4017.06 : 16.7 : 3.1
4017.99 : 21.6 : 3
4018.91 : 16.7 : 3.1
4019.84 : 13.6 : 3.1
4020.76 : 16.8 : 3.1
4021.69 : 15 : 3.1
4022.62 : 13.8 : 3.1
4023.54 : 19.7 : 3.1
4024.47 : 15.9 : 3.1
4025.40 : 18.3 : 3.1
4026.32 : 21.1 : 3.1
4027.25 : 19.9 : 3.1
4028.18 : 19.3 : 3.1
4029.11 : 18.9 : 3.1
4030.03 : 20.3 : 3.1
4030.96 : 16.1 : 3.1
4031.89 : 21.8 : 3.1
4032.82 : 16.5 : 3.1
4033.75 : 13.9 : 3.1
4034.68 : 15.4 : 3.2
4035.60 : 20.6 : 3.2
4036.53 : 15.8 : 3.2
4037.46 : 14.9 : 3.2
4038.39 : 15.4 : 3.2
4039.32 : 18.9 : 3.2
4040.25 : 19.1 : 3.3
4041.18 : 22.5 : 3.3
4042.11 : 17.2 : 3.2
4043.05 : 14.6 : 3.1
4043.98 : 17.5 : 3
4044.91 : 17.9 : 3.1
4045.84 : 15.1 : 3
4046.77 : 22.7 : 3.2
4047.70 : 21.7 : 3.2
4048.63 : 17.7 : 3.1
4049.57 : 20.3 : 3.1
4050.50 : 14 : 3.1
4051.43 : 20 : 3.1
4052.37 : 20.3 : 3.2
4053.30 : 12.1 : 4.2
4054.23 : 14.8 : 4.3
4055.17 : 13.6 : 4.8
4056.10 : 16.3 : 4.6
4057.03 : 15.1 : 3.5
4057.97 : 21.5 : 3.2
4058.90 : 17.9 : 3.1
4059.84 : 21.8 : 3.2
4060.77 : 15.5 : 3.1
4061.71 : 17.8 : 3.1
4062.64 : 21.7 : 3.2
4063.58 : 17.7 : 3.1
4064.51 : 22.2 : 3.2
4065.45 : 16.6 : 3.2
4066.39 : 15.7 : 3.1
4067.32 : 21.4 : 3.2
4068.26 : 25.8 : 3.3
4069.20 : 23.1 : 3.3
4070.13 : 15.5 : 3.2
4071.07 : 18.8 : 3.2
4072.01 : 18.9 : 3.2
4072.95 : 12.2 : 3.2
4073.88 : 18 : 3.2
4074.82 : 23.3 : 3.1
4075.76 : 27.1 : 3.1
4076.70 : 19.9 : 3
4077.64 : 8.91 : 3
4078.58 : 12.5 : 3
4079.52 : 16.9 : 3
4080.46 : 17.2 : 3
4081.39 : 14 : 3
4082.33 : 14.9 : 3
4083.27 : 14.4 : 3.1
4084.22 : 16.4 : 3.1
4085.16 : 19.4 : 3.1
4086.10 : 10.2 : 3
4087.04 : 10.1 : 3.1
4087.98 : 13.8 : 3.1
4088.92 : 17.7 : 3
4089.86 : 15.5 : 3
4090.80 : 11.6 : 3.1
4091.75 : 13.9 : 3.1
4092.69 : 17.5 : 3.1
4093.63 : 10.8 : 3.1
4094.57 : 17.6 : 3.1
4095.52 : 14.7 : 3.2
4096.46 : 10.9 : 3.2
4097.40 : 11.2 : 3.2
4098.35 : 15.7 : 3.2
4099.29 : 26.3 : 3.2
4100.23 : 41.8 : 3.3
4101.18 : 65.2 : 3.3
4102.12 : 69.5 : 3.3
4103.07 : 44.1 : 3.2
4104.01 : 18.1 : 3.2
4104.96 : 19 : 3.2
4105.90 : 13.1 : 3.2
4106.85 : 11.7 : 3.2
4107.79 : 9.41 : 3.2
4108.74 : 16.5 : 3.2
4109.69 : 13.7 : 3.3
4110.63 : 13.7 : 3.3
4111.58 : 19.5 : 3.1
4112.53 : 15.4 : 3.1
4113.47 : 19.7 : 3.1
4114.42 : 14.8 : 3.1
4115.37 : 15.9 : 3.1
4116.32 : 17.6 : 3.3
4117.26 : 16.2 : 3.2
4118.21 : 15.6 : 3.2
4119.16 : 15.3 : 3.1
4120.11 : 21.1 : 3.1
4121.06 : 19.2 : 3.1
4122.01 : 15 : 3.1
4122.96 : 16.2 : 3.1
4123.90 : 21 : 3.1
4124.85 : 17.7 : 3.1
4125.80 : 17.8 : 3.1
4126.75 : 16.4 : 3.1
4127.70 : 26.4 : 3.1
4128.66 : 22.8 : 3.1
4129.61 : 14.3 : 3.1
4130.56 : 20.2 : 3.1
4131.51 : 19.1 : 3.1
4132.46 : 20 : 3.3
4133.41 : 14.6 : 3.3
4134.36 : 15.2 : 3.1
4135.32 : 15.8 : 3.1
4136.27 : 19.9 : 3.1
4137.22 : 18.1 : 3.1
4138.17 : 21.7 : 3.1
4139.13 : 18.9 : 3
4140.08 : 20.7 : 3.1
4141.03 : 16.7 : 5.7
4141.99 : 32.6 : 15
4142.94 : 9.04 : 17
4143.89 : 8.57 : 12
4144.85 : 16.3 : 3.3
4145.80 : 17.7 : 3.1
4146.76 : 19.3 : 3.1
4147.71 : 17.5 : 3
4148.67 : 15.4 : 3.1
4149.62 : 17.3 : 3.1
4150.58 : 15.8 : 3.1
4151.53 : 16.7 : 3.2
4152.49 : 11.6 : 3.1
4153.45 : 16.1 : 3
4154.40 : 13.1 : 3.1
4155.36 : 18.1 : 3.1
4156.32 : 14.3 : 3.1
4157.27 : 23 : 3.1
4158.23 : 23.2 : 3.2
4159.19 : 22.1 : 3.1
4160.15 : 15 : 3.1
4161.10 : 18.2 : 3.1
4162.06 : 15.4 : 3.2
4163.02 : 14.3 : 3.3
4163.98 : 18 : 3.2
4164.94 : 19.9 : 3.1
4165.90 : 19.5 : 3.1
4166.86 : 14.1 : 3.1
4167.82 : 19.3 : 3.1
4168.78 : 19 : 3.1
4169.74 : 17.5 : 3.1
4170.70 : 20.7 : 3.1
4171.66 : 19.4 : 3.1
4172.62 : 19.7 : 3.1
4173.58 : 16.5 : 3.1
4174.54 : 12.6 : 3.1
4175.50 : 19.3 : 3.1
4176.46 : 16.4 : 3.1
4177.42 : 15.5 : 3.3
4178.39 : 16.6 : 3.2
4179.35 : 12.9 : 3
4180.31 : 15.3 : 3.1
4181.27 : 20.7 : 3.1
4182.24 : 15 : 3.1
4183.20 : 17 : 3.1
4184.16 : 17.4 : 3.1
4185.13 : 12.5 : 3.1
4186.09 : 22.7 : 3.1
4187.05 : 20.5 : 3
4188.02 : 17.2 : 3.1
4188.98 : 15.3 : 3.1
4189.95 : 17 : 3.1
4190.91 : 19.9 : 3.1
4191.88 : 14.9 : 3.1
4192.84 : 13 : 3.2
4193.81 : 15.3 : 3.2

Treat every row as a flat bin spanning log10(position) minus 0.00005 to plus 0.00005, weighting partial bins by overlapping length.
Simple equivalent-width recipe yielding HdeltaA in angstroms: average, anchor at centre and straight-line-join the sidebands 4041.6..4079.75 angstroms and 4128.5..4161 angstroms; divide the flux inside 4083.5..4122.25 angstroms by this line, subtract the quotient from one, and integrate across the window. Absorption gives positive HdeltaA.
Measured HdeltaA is -3.3 angstroms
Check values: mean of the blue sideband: 18.1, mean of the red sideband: 17.6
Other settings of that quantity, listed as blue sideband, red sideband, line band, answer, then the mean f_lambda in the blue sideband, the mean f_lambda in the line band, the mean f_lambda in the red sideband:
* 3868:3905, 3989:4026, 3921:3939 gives 4.0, 22.5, 16.3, 18.2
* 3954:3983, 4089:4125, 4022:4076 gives 4.1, 19.4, 18.3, 20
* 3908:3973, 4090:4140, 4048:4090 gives 4.5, 18.6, 17.3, 19.7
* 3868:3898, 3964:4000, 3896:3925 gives 6.9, 24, 17.4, 19.9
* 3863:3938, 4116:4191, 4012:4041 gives 2.1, 20.3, 17.6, 17.6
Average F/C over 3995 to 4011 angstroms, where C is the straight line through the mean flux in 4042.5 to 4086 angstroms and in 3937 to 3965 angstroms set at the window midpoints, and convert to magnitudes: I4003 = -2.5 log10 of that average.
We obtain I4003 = -0.12 mag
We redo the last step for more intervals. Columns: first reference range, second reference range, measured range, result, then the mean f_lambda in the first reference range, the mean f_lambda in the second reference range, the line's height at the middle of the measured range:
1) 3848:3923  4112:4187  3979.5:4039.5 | 0.07 mag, 20.6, 17.5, 19.2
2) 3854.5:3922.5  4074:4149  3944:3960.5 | 0.16 mag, 21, 18.7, 20.3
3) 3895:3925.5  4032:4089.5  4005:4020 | -0.07 mag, 17.3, 17.4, 17.4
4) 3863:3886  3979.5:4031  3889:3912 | 0.24 mag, 23.8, 18.1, 22.7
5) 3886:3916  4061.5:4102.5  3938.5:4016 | 0.06 mag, 20.1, 19.6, 19.9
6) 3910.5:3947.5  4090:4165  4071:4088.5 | 0.15 mag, 17.2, 18.9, 18.5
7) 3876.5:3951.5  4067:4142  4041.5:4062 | 0.07 mag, 18.2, 19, 18.7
